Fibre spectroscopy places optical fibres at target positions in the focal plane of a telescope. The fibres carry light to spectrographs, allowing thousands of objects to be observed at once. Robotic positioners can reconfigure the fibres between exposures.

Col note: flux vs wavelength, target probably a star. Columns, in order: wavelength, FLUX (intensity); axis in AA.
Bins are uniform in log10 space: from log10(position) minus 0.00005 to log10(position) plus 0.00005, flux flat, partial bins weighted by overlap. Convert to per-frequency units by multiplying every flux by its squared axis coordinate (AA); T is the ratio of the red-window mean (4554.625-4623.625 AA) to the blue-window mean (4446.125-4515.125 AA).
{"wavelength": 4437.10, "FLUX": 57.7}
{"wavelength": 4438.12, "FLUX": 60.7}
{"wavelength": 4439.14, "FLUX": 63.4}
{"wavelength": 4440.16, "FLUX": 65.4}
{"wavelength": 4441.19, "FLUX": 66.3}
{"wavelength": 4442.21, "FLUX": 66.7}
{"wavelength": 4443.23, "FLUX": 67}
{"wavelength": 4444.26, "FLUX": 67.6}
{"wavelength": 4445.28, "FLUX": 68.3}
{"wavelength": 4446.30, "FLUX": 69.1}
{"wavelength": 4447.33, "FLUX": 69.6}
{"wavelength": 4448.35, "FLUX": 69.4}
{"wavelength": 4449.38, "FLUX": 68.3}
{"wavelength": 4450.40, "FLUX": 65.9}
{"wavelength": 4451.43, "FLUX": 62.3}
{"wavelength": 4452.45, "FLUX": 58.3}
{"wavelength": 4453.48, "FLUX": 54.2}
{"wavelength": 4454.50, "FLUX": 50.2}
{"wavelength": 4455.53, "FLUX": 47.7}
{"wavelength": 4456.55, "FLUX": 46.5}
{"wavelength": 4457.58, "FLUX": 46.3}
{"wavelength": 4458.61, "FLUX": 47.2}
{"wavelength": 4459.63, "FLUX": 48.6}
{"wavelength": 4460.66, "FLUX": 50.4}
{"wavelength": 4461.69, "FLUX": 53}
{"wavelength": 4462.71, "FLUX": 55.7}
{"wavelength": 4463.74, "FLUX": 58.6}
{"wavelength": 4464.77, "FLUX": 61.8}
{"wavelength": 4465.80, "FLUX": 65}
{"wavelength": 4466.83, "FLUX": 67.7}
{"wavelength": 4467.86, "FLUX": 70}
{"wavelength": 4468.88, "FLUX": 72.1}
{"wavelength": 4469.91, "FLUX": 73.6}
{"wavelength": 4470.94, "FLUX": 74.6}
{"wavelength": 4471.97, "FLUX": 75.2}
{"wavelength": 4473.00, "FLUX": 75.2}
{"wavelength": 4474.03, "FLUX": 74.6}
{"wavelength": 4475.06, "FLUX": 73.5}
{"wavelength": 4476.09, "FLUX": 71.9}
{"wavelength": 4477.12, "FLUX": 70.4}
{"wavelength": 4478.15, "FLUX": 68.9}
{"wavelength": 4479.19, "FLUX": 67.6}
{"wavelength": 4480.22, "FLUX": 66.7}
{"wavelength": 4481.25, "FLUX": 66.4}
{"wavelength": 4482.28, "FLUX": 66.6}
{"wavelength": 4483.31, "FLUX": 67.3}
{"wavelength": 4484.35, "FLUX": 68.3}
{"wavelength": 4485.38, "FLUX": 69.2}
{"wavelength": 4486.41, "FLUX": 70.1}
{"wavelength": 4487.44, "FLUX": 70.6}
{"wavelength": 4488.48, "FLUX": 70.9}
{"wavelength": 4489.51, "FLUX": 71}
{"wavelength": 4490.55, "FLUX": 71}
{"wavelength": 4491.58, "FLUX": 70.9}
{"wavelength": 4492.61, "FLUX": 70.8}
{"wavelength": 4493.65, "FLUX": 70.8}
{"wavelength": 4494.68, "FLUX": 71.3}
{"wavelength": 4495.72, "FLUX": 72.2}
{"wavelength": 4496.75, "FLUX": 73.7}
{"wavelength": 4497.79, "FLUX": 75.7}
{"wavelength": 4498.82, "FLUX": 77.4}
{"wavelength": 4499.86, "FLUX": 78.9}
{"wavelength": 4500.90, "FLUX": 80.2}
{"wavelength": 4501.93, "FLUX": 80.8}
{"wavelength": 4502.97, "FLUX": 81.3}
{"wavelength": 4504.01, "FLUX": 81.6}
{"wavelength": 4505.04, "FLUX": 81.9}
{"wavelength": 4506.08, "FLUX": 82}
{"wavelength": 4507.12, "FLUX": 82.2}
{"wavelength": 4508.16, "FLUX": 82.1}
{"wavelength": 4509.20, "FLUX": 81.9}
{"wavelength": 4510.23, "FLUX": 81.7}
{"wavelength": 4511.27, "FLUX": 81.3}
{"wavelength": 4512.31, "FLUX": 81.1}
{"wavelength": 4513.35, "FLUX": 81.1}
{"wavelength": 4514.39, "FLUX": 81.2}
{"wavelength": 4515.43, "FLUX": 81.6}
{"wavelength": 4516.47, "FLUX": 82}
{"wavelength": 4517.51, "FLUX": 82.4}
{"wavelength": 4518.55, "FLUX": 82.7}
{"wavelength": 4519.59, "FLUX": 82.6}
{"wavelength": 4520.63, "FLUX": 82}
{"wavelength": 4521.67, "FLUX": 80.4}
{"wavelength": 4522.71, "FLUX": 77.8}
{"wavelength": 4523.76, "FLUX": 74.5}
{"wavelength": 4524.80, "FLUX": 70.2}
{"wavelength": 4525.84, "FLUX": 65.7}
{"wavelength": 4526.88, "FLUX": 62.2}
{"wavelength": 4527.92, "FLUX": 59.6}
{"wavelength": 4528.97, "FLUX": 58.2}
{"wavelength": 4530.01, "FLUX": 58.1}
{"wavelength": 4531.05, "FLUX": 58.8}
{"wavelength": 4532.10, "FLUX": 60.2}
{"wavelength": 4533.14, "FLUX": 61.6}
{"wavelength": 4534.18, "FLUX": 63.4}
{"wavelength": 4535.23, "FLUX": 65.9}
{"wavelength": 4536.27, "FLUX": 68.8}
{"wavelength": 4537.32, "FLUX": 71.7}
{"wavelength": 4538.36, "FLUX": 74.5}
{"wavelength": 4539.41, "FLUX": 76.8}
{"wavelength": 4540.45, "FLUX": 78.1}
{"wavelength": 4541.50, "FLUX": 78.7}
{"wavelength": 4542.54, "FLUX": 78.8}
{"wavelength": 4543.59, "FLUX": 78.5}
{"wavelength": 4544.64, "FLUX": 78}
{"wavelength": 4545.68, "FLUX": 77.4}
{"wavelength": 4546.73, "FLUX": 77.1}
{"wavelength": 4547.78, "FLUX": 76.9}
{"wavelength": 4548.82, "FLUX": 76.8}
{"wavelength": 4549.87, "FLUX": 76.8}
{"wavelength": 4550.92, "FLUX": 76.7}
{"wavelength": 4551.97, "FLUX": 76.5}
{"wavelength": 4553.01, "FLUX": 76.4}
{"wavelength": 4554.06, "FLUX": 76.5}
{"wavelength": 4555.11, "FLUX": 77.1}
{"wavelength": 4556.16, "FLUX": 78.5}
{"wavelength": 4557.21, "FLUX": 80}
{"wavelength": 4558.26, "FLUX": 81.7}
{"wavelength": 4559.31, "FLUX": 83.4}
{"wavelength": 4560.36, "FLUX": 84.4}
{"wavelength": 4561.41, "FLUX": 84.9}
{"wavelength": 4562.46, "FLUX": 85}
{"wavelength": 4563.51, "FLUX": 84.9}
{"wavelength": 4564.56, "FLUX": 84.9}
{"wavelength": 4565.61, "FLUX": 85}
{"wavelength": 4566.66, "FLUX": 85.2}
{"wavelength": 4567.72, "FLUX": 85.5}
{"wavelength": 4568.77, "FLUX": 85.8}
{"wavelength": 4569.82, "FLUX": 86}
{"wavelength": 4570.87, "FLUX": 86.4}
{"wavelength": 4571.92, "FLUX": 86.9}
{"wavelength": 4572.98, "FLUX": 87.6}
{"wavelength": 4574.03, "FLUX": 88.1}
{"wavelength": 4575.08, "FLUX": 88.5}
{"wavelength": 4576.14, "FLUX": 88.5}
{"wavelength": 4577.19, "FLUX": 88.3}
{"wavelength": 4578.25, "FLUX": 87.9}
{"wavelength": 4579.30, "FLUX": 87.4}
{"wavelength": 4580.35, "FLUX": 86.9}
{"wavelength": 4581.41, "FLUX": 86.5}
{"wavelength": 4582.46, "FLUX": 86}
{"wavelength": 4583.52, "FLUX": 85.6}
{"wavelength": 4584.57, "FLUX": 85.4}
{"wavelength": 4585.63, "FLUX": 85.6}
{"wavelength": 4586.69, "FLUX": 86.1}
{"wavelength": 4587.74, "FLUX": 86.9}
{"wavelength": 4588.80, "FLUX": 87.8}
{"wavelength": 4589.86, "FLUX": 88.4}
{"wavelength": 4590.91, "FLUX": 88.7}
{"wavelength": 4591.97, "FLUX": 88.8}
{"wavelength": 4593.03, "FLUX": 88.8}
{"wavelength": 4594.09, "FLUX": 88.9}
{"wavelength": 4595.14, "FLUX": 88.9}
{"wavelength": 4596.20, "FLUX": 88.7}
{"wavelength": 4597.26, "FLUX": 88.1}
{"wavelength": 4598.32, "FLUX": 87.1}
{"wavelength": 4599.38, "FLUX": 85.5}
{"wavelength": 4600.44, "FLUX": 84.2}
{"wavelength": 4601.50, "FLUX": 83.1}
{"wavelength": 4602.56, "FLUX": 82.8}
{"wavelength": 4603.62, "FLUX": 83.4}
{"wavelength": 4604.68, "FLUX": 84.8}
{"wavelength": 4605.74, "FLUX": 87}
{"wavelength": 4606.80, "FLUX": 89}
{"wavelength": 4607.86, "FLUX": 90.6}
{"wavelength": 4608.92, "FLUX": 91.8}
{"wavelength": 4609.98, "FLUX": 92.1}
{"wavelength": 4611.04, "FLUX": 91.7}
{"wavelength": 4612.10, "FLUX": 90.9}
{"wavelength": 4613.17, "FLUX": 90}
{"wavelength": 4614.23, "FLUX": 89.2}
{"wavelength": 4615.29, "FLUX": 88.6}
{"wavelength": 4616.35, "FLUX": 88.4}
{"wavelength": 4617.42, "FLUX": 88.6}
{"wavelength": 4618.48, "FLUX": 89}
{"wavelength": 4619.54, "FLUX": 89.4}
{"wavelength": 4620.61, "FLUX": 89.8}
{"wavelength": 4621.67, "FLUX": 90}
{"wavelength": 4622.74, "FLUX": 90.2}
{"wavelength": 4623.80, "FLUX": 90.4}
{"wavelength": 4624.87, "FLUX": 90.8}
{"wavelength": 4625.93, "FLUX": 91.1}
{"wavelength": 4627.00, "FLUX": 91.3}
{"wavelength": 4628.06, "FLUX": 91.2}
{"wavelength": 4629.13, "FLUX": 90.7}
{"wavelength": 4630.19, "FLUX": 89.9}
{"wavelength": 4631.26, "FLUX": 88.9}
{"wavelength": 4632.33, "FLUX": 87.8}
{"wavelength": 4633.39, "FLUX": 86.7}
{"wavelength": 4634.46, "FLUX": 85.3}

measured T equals 1.3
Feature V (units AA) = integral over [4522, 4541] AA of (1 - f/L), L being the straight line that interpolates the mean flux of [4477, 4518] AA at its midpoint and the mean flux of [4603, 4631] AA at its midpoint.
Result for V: 2.9 AA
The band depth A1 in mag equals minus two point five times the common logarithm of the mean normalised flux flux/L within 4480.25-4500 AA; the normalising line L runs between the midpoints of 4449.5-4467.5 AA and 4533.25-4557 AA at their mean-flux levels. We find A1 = -0.132 mag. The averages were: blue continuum 55.7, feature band 71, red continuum 75.3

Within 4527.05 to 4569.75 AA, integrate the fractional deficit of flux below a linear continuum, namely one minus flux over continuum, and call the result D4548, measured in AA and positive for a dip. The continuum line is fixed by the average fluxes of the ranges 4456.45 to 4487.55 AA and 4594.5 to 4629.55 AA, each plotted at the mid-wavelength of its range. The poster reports 1.4 AA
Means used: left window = 65.1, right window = 88.7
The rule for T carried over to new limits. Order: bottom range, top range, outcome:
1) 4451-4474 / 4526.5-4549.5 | 1.21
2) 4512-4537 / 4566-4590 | 1.24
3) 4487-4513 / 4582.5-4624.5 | 1.20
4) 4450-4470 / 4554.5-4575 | 1.54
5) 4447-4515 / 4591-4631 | 1.35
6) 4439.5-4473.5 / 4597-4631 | 1.53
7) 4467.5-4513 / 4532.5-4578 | 1.11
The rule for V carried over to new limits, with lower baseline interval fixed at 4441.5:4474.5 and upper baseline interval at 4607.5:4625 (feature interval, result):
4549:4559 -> 0.17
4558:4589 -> -1.32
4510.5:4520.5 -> -1.27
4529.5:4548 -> 1.31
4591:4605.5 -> 0.07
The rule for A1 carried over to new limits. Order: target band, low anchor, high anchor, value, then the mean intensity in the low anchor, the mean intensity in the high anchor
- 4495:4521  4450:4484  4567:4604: -0.132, 62.9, 86.8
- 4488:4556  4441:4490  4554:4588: 0.006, 64.7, 85.2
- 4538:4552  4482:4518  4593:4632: 0.056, 76.4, 88.8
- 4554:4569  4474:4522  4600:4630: 0.000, 75.8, 89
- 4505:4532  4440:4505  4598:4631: -0.022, 67.3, 88.8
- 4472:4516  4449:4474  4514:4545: -0.132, 60.6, 72.4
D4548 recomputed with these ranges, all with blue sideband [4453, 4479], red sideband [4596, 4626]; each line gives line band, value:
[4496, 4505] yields -1.35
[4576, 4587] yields -0.48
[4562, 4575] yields -0.85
